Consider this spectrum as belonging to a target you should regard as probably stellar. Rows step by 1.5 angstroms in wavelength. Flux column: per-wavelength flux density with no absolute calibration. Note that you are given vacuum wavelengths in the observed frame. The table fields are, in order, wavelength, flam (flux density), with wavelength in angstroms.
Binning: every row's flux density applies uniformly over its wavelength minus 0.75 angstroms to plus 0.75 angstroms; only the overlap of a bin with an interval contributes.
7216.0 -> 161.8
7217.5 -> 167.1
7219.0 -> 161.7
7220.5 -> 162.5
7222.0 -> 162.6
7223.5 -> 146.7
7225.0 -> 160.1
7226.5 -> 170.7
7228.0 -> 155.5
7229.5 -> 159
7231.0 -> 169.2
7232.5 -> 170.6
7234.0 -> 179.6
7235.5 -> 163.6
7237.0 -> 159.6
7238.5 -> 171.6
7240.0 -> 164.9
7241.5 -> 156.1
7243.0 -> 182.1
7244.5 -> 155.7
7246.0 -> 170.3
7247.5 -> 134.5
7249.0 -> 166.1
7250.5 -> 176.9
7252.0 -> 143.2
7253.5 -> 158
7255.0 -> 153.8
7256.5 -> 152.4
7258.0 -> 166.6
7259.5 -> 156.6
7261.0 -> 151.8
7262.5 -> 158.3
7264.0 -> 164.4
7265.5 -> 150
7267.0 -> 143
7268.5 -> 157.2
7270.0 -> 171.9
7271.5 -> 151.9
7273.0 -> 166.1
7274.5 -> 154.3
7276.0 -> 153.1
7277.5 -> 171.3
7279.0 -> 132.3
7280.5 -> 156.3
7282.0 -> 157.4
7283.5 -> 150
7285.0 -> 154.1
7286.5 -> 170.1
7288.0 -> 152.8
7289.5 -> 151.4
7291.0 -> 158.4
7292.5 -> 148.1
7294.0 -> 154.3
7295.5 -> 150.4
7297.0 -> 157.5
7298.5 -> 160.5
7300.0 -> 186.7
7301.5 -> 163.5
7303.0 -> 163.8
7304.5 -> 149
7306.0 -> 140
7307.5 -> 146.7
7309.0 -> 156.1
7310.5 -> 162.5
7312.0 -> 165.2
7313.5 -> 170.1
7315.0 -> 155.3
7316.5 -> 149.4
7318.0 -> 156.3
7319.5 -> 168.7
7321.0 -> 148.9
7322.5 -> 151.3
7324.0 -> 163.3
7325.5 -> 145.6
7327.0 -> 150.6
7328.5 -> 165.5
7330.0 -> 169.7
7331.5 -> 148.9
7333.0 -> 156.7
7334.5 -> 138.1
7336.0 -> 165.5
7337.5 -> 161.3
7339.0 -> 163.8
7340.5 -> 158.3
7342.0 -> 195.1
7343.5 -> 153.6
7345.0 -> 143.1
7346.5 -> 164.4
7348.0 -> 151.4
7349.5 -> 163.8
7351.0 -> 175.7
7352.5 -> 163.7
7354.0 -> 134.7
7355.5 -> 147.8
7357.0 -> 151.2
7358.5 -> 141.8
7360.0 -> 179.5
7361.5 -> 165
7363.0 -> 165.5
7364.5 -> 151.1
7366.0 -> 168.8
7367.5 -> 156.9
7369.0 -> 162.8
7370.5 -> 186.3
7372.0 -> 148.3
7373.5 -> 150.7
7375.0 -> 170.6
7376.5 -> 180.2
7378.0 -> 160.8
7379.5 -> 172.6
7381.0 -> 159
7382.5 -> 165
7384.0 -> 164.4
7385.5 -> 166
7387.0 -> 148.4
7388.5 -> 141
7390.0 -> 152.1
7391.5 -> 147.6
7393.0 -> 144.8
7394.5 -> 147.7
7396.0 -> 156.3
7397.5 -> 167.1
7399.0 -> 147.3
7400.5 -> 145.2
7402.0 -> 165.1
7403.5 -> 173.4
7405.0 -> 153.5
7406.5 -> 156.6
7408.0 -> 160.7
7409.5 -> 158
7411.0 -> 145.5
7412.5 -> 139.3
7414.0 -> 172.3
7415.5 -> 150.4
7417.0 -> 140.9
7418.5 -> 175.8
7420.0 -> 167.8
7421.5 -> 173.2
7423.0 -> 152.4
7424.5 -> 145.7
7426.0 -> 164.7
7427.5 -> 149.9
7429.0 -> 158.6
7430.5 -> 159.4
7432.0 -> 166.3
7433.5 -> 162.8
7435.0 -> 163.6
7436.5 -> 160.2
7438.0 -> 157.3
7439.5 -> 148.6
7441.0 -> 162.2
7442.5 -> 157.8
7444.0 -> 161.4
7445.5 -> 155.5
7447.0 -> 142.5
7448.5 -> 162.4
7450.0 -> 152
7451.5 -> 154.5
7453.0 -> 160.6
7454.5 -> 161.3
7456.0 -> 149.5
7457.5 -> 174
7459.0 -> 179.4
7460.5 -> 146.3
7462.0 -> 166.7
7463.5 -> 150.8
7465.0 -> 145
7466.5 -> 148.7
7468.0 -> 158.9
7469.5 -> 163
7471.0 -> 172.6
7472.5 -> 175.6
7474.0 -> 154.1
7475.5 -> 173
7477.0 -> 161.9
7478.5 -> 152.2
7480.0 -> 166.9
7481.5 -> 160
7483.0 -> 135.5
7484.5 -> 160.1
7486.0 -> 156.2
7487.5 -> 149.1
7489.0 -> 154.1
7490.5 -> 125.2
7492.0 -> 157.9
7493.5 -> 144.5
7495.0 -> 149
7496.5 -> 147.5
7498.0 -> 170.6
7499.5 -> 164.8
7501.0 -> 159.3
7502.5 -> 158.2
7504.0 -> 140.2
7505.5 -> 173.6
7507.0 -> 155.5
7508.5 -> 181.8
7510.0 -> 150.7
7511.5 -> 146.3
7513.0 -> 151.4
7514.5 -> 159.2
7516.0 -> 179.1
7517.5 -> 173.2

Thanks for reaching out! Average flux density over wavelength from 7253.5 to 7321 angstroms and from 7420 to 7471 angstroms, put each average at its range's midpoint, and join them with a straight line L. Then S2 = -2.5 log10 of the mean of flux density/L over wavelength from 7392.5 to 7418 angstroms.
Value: 0.02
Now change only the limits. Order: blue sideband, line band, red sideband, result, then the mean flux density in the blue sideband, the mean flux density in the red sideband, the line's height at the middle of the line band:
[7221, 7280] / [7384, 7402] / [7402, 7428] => 0.04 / 160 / 158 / 158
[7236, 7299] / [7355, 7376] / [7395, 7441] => -0.02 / 158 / 158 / 158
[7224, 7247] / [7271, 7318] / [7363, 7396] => 0.04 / 165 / 159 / 163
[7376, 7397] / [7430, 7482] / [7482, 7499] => -0.05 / 157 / 150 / 153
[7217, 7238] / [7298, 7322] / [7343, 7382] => 0.02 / 164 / 160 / 162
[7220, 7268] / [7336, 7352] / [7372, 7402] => -0.03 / 160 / 157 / 158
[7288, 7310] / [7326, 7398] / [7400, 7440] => -0.01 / 156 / 158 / 157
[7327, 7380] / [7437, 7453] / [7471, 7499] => 0.01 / 161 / 156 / 157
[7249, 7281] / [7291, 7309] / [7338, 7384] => 0.01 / 157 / 162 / 159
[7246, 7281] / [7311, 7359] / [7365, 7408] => 0.00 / 156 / 159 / 158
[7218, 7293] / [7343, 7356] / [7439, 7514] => 0.02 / 159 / 157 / 158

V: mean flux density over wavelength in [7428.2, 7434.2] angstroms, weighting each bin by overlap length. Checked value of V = 162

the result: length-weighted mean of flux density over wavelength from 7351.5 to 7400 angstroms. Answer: 158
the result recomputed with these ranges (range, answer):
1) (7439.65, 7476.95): 159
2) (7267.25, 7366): 158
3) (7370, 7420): 158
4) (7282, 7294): 155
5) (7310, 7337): 157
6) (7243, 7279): 158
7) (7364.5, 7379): 164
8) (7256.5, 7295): 156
